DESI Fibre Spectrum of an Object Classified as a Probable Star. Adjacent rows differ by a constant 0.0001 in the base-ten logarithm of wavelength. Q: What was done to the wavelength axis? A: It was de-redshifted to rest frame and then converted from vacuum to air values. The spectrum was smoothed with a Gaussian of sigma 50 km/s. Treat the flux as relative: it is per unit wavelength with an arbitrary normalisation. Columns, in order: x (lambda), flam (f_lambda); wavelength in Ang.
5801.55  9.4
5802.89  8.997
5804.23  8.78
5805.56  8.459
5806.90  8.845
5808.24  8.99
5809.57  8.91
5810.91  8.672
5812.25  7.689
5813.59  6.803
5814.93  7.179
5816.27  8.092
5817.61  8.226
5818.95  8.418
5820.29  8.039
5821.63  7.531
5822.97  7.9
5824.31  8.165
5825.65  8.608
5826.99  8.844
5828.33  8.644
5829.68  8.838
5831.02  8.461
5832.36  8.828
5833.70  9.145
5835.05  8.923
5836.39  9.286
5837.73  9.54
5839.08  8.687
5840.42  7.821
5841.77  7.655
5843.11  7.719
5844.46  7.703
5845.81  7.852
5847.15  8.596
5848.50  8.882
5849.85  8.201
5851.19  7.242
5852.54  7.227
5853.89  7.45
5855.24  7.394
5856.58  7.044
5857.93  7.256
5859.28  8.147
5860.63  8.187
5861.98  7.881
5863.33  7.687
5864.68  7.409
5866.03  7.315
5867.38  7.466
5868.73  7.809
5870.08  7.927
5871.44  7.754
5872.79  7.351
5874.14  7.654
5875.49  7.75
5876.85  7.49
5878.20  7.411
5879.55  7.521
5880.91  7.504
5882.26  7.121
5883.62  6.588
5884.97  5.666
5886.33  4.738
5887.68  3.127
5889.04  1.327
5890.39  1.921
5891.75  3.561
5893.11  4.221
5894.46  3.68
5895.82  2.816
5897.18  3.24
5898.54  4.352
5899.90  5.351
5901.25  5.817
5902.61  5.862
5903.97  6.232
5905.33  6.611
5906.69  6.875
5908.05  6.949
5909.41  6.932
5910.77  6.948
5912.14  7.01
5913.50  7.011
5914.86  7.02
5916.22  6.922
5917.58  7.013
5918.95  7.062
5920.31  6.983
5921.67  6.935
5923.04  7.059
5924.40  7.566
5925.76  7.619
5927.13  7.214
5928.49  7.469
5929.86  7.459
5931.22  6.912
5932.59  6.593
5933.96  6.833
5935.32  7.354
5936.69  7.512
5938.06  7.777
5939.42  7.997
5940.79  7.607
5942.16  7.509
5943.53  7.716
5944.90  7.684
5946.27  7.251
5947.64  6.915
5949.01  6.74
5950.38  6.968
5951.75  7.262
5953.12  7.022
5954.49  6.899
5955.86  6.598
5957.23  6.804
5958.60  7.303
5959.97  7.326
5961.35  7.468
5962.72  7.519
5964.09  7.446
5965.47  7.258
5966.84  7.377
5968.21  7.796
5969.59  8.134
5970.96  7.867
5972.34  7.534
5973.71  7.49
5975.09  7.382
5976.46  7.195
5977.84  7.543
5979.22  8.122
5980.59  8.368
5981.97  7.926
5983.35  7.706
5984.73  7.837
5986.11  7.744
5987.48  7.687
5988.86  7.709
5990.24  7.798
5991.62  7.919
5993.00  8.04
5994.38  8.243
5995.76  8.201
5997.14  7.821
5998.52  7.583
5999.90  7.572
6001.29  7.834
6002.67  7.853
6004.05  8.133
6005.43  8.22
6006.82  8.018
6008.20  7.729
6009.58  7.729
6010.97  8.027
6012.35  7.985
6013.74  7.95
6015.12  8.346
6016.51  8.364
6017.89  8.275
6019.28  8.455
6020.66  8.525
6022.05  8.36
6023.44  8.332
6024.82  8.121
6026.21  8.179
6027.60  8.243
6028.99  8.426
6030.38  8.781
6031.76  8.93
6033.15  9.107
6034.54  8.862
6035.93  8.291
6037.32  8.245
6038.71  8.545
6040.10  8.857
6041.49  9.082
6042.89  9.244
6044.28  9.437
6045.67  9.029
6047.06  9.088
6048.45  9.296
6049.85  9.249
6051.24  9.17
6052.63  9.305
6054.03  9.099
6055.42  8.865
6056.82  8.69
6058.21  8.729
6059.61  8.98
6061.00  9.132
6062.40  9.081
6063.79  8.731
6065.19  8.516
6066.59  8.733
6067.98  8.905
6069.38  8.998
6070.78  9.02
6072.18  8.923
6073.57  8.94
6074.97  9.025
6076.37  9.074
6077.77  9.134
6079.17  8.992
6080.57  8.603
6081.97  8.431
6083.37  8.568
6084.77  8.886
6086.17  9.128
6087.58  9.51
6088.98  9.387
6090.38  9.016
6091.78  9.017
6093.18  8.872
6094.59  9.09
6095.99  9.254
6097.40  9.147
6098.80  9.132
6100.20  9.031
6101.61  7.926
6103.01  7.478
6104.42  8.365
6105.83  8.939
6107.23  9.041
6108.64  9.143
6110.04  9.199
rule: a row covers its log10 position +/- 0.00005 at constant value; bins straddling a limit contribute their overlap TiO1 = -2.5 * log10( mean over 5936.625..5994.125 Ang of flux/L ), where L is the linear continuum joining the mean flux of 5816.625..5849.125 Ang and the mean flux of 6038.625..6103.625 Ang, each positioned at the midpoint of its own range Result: 0.16 mag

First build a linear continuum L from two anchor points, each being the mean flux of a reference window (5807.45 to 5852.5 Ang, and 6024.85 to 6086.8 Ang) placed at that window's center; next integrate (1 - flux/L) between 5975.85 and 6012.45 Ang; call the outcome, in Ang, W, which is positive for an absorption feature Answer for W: 3.53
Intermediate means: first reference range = 8.29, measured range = 7.87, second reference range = 8.87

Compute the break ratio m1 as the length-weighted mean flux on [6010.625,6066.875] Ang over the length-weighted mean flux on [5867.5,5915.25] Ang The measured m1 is 1.5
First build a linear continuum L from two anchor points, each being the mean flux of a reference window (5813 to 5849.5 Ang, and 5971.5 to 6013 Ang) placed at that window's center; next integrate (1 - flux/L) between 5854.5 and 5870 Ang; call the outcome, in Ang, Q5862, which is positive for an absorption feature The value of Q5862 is 1.1 Ang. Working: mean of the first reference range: 8.31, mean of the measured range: 7.62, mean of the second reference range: 7.83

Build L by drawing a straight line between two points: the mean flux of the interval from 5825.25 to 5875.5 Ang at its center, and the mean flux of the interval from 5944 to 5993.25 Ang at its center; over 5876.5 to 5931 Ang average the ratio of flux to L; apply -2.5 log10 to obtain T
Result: 0.28 mag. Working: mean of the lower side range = 8.06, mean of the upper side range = 7.49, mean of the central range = 6.01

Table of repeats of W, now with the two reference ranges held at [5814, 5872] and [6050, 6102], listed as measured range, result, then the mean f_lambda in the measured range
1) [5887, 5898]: 7.0 Ang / 3.01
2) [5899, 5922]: 4.6 Ang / 6.65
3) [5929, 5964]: 5.0 Ang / 7.25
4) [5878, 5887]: 1.8 Ang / 6.61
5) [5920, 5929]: 1.2 Ang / 7.28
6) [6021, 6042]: 0.6 Ang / 8.55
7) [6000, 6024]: 1.7 Ang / 8.11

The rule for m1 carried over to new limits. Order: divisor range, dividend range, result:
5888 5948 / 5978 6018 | 1.26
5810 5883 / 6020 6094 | 1.11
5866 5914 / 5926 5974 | 1.23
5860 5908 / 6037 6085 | 1.48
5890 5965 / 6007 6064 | 1.31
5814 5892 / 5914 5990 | 0.99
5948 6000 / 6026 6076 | 1.18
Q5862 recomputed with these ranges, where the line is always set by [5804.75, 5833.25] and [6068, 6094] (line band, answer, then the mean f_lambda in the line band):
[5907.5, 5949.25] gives 6.6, 7.22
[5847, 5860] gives 1.1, 7.71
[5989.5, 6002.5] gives 1.3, 7.89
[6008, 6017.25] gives 0.8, 8.04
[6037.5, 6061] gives -0.4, 9.03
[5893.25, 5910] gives 6.2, 5.35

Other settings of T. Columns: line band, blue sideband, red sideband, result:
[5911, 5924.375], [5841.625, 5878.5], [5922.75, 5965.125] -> 0.06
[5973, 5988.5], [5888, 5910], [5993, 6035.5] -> -0.08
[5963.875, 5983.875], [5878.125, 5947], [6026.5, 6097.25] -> -0.04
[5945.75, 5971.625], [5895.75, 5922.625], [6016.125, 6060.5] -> 0.00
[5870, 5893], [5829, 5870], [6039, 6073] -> 0.35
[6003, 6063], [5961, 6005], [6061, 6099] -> -0.03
